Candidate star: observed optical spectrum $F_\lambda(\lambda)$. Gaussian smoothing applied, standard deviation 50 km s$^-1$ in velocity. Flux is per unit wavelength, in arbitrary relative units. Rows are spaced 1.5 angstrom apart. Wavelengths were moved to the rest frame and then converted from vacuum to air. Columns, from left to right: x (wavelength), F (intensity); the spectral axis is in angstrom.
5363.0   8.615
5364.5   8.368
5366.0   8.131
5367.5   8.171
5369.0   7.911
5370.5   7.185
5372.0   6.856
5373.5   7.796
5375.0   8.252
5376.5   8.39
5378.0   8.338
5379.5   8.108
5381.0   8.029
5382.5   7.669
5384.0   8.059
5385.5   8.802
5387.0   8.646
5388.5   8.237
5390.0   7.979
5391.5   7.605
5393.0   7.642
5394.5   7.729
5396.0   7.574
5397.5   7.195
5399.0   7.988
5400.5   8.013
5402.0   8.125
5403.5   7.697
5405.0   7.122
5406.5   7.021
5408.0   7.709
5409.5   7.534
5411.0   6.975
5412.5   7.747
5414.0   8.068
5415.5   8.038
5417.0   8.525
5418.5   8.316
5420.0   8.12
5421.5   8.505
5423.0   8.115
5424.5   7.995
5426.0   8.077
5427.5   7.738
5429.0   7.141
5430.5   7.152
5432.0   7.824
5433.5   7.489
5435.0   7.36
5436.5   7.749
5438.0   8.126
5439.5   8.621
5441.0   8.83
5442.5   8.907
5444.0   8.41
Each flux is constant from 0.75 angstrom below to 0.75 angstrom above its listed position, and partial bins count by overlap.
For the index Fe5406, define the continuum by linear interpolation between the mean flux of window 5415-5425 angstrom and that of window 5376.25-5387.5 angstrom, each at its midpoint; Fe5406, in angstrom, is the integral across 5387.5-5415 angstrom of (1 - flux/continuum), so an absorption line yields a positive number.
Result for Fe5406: 1.9 angstrom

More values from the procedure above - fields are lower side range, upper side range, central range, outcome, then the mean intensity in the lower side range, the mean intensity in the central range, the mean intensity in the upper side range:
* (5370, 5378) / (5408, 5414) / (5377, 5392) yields -0.9 angstrom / 7.77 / 8.16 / 7.54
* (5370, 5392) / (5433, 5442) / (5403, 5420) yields 0.7 angstrom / 8.01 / 7.72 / 8.07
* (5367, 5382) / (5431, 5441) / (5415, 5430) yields -0.2 angstrom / 7.9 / 8.04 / 7.92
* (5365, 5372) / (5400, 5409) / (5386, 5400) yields -0.4 angstrom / 7.76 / 7.86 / 7.6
